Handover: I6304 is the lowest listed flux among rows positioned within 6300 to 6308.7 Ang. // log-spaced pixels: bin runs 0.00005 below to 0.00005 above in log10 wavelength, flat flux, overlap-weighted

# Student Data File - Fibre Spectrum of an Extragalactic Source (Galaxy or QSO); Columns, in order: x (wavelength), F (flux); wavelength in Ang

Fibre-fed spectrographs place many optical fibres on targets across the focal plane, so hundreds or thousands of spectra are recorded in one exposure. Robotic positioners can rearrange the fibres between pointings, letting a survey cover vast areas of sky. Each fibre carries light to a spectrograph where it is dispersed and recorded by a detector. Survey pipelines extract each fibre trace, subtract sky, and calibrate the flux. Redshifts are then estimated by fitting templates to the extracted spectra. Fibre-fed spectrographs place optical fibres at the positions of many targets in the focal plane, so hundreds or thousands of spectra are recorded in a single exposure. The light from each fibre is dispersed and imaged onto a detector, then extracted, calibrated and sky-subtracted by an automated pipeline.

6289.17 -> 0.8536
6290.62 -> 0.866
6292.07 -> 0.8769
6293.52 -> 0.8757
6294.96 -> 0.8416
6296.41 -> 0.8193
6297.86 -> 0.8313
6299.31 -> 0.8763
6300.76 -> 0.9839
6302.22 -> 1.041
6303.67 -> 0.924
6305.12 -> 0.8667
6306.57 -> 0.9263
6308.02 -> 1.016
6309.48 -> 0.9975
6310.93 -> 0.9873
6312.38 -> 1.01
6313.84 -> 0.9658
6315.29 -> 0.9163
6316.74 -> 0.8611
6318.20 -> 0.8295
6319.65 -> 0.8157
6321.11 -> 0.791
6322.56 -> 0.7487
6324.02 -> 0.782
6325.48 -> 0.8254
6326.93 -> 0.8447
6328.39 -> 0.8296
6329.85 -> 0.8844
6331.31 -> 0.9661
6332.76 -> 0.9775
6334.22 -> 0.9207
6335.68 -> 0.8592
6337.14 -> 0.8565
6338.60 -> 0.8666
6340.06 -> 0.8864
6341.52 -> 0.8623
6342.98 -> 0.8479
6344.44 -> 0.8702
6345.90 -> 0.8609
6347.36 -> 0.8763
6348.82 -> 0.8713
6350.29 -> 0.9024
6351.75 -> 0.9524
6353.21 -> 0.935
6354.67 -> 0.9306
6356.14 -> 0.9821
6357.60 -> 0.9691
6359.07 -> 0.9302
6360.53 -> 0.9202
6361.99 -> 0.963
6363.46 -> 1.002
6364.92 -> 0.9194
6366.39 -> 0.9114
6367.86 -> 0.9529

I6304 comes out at 0.8667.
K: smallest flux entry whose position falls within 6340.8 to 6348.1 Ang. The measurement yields 0.8479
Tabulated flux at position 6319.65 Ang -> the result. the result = 0.8157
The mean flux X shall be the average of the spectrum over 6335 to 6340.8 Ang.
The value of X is 0.867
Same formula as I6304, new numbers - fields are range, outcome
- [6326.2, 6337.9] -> 0.8296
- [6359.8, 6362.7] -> 0.9202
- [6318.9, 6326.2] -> 0.7487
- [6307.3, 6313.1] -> 0.9873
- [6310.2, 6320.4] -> 0.8157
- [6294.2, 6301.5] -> 0.8193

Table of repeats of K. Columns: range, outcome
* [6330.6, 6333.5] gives 0.9661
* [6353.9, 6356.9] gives 0.9306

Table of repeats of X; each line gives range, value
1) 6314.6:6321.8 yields 0.843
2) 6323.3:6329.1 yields 0.82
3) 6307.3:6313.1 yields 1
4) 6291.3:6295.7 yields 0.866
